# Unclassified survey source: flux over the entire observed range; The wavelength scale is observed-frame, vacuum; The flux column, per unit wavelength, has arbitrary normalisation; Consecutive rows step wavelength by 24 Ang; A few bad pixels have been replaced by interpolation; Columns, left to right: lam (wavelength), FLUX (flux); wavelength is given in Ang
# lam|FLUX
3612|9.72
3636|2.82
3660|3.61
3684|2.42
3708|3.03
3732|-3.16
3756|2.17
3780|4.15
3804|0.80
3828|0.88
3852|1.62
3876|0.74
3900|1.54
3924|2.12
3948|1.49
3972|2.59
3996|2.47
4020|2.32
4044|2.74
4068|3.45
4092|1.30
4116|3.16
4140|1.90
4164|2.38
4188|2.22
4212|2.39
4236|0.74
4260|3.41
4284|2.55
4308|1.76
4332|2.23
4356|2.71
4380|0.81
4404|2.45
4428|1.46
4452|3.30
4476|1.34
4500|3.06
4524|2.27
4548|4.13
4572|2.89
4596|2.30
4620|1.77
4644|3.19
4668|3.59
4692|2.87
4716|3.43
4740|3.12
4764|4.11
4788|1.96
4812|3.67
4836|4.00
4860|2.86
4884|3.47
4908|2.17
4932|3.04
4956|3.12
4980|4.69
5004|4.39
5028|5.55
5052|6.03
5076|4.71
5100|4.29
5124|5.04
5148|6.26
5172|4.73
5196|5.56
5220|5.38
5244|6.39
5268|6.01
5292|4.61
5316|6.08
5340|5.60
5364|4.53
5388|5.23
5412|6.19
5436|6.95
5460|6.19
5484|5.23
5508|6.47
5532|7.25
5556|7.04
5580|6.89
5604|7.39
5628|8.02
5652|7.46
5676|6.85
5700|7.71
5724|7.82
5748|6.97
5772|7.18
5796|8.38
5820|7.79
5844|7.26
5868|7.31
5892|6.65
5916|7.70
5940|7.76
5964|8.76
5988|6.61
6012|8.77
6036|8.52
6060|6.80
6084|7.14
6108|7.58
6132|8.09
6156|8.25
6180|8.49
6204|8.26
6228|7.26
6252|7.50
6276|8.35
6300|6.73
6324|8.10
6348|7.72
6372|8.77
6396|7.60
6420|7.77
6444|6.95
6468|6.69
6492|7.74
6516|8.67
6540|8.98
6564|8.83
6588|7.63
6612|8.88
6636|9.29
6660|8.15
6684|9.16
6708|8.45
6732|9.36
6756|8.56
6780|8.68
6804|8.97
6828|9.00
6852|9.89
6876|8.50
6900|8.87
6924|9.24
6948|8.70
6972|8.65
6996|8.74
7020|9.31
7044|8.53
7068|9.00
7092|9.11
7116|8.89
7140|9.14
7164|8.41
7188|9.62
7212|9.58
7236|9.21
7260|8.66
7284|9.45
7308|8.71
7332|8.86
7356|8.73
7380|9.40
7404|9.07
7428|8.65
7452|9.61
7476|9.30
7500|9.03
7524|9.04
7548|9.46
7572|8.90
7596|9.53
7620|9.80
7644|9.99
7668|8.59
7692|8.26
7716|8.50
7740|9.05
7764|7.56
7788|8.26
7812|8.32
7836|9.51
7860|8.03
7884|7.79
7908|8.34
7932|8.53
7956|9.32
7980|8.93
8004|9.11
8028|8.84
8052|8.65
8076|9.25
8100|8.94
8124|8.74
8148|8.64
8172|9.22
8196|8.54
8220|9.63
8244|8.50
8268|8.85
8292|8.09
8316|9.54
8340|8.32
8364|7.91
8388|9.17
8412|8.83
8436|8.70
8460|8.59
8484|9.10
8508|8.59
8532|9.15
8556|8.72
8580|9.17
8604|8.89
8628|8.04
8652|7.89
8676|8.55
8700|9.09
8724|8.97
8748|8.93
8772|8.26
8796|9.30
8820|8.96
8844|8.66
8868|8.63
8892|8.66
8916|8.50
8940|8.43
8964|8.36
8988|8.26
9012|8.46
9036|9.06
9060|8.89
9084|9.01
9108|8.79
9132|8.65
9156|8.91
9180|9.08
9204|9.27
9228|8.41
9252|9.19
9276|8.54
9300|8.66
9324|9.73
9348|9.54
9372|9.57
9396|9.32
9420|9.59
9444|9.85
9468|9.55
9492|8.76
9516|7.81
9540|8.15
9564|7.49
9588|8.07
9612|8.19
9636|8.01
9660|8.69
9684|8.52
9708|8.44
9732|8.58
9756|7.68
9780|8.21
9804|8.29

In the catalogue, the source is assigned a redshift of 0.25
